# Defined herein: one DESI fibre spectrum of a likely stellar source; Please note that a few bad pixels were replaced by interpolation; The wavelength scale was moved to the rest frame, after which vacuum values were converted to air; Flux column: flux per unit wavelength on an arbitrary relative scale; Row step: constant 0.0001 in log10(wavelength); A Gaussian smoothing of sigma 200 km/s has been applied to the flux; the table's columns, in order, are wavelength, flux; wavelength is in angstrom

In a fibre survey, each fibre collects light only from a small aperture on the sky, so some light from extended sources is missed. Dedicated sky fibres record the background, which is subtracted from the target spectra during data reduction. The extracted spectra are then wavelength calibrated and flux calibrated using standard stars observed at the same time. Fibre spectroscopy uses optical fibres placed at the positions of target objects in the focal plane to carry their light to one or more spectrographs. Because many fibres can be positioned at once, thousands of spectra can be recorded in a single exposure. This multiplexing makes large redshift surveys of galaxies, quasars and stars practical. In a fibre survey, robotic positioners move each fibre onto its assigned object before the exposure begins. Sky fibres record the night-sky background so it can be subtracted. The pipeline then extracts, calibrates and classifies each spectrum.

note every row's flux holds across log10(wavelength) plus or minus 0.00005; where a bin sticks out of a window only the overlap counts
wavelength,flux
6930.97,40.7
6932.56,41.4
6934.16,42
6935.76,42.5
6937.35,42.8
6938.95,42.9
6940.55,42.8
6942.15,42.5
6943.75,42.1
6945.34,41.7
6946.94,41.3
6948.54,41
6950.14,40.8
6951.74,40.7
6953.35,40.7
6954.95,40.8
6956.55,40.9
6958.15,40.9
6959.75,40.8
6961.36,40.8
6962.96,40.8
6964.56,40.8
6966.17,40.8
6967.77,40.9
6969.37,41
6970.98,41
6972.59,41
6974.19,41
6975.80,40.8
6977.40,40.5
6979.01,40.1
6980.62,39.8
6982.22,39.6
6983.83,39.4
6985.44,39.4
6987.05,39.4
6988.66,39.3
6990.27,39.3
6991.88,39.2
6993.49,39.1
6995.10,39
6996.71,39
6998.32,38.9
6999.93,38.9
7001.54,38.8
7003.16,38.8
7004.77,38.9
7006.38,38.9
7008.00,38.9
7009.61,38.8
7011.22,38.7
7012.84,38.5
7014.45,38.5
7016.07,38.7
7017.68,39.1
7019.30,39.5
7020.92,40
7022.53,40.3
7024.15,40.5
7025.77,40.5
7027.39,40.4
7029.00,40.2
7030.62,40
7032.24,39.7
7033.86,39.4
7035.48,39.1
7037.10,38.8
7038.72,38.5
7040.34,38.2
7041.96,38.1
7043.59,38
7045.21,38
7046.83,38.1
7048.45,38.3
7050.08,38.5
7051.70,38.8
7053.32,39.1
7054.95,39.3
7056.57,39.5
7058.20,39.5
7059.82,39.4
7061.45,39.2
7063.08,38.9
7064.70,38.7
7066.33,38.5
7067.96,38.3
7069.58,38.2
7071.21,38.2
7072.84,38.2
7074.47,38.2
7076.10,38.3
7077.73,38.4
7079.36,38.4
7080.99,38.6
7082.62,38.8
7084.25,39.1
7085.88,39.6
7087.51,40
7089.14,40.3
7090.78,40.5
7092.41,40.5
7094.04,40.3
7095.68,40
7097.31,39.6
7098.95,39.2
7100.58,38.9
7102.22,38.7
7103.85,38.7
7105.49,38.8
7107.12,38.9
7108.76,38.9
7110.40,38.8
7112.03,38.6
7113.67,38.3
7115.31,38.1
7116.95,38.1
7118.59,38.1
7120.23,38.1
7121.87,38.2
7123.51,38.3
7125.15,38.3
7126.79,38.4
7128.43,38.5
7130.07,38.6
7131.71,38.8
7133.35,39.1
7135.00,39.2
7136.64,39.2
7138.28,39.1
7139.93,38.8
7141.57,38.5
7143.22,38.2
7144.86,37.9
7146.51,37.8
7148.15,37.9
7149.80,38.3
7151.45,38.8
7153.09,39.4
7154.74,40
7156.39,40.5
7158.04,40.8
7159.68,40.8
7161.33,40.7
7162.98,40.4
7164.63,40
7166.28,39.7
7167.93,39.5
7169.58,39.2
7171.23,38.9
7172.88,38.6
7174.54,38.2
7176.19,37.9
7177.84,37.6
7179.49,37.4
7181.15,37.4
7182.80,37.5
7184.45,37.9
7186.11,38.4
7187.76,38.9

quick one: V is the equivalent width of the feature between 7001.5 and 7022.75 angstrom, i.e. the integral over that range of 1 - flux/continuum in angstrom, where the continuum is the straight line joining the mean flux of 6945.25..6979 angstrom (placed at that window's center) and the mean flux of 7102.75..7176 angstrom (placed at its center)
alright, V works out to 0.7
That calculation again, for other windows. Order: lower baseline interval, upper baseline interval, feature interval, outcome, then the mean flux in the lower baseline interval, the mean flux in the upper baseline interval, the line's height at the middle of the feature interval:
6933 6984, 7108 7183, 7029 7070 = 1.2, 41.1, 38.8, 40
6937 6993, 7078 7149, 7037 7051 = 0.5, 40.8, 38.8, 39.7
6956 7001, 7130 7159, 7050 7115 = 0.6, 40.1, 39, 39.4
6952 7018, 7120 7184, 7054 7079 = 0.4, 39.8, 38.8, 39.3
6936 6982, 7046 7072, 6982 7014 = 1.0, 41.1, 38.8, 40.2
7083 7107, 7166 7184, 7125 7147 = 0.2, 39.6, 38.3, 38.9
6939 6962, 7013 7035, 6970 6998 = 0.5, 41.3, 39.7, 40.6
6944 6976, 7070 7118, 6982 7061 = 1.8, 40.9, 39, 40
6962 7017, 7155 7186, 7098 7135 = 0.6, 39.6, 39.1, 39.2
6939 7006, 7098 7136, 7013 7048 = 0.4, 40.3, 38.6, 39.6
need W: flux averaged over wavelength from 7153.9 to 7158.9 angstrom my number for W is 40.4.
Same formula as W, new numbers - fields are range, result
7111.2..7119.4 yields 38.2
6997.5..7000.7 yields 38.9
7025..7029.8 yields 40.4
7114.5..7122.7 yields 38.1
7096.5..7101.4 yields 39.2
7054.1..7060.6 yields 39.4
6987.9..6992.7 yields 39.3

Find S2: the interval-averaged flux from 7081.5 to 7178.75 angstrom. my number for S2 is 39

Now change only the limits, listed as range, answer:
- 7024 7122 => 39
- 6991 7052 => 39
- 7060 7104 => 39.1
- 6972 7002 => 39.6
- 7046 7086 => 38.7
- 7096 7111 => 39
